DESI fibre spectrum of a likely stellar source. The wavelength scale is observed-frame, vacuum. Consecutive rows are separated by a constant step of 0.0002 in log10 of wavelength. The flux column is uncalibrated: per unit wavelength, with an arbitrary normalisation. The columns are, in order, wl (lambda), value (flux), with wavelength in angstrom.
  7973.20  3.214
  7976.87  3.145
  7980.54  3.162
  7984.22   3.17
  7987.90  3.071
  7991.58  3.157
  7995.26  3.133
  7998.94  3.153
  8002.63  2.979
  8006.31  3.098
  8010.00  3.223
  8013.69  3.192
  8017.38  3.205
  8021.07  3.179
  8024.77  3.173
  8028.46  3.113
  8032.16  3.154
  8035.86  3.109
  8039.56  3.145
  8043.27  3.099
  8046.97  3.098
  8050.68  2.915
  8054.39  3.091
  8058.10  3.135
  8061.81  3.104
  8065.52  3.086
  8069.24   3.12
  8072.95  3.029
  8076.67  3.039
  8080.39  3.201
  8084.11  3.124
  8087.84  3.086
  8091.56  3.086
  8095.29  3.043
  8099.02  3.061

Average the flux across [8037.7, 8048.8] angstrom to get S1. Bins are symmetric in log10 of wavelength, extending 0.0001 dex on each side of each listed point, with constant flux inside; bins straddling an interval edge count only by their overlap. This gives 3.11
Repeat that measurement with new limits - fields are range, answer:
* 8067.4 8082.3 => 3.1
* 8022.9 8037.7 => 3.14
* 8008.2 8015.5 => 3.21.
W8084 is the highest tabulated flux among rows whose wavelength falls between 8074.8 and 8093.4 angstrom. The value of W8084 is 3.201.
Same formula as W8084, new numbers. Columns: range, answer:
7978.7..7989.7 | 3.17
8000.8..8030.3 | 3.223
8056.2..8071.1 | 3.135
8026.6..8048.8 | 3.154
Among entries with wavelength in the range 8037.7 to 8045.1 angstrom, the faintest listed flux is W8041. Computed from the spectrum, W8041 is 3.099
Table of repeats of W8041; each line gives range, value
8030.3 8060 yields 2.915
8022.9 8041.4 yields 3.109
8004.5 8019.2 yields 3.098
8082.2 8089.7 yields 3.086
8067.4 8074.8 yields 3.029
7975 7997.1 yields 3.071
